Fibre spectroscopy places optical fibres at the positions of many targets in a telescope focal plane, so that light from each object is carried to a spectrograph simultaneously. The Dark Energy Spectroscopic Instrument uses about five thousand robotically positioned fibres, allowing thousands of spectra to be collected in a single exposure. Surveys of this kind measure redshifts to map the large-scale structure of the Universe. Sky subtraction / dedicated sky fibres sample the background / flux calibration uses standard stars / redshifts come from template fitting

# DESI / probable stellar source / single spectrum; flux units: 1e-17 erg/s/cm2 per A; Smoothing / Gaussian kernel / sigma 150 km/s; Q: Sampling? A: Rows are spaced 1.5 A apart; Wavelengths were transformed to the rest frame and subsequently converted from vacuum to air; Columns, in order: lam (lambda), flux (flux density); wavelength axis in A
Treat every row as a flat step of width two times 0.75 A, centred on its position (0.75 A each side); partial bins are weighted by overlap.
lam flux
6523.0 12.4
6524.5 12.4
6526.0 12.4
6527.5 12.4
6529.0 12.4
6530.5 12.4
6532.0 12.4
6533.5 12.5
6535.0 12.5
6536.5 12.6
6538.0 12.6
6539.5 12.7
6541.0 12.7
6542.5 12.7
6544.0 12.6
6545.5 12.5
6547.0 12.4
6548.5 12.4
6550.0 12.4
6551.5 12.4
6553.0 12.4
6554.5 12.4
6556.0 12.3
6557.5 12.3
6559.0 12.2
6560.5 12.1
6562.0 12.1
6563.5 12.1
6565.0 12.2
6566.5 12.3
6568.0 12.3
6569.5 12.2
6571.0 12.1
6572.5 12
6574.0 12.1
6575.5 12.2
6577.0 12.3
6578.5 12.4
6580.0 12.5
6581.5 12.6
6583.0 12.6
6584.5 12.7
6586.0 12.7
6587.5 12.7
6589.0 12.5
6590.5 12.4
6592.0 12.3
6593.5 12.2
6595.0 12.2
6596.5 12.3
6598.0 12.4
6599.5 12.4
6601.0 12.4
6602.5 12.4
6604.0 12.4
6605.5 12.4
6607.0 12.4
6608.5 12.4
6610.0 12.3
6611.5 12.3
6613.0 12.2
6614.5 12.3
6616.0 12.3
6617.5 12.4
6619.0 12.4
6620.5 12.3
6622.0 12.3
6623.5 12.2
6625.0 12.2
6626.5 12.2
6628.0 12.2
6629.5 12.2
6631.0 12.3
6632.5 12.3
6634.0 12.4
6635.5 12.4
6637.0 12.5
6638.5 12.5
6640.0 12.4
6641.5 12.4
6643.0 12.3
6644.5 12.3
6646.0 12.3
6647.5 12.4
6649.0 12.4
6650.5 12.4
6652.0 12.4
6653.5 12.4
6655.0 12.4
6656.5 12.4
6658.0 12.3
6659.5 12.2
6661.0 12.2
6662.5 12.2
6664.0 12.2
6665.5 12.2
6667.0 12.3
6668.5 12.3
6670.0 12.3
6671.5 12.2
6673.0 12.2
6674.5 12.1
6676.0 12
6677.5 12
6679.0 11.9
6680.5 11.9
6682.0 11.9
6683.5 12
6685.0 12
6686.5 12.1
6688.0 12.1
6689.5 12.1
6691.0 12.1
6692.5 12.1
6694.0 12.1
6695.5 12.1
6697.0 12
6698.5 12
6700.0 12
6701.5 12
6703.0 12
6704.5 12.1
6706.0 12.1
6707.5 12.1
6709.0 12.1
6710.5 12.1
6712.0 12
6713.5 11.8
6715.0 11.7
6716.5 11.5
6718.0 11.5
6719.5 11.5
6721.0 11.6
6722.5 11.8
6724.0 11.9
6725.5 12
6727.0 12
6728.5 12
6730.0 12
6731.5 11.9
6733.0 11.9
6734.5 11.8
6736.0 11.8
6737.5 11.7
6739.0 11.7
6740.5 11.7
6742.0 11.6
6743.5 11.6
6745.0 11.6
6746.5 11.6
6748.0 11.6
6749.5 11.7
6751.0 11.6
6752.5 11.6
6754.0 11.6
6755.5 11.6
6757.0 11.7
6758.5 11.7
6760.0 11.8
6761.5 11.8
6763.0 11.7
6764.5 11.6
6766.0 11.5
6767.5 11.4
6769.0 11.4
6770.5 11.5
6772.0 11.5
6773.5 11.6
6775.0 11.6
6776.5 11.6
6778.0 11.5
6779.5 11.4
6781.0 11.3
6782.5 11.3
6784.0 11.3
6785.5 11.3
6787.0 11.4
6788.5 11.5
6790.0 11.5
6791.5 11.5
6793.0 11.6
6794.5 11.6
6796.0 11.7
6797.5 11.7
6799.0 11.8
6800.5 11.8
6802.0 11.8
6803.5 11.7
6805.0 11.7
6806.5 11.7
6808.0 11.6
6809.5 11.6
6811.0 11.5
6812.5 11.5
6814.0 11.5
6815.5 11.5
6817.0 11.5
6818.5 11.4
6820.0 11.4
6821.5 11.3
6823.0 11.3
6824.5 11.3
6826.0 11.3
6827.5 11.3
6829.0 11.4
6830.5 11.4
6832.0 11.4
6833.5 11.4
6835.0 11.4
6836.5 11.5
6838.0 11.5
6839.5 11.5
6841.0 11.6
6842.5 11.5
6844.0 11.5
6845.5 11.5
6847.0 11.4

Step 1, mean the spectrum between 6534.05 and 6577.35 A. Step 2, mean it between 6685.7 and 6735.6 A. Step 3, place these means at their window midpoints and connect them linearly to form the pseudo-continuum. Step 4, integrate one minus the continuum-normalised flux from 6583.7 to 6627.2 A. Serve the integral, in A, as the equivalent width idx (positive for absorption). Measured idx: -0.52 A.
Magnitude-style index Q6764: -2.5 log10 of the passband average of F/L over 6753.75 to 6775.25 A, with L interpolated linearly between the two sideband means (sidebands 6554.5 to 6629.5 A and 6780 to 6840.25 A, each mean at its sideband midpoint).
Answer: 0.01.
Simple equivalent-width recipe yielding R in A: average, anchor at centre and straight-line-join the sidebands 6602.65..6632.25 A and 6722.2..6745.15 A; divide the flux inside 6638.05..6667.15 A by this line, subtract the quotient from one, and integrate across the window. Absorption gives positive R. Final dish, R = -0.41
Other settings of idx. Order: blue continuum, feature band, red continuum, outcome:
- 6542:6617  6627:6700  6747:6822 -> -1.1 A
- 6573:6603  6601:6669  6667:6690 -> -0.5 A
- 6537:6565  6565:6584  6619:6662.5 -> 0.1 A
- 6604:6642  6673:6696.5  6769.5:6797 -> -0.1 A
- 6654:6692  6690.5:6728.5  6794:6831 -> 0.2 A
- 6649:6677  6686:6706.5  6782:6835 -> 0.0 A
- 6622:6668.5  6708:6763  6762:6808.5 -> 0.3 A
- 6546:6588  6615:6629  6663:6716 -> -0.1 A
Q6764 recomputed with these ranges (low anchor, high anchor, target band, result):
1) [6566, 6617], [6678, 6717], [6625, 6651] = -0.01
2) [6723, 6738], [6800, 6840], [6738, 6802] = 0.01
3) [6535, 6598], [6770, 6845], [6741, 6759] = 0.01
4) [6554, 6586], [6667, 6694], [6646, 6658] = -0.02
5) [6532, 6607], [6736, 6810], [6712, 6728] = 0.00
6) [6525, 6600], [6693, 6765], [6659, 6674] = -0.02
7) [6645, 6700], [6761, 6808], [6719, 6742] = 0.00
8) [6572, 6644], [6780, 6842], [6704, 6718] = 0.00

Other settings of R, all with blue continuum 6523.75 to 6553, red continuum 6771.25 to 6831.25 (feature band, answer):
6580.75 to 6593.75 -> -0.2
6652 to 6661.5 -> -0.2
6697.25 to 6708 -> -0.1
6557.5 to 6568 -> 0.2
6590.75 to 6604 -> -0.1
